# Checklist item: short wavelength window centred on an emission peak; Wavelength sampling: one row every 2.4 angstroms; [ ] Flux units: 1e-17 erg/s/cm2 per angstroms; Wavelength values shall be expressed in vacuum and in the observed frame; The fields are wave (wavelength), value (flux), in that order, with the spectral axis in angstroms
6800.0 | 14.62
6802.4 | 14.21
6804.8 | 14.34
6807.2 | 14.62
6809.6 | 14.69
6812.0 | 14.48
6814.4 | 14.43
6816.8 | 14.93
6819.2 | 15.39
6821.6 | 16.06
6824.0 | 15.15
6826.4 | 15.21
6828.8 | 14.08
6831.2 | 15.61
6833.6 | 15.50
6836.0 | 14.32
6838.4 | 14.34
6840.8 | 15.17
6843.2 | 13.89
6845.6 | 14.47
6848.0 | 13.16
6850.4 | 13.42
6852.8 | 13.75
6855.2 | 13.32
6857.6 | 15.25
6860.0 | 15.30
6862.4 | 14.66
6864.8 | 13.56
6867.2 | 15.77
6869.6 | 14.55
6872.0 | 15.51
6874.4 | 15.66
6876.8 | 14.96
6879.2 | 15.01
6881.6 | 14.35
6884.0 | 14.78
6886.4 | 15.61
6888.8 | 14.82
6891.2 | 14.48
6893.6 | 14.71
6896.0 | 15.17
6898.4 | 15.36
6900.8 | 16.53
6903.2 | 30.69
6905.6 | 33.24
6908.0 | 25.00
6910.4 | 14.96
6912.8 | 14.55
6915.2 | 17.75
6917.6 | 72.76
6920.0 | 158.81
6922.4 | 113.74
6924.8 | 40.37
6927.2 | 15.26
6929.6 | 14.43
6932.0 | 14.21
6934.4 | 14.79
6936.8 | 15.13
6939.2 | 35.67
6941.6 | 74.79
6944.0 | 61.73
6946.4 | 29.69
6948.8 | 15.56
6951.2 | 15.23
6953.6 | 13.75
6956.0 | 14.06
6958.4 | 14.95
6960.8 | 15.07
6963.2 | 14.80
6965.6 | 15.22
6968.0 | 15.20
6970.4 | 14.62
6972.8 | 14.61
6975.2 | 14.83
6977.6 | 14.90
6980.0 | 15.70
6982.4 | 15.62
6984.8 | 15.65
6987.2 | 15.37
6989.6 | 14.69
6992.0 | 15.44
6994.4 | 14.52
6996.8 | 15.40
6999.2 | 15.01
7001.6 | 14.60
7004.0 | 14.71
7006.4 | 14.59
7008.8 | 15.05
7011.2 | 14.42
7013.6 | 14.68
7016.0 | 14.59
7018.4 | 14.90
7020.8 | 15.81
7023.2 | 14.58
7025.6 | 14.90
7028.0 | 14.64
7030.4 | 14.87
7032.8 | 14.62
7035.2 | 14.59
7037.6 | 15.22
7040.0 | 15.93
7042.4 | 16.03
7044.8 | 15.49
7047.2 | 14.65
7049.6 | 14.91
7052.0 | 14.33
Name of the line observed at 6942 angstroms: [N II]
